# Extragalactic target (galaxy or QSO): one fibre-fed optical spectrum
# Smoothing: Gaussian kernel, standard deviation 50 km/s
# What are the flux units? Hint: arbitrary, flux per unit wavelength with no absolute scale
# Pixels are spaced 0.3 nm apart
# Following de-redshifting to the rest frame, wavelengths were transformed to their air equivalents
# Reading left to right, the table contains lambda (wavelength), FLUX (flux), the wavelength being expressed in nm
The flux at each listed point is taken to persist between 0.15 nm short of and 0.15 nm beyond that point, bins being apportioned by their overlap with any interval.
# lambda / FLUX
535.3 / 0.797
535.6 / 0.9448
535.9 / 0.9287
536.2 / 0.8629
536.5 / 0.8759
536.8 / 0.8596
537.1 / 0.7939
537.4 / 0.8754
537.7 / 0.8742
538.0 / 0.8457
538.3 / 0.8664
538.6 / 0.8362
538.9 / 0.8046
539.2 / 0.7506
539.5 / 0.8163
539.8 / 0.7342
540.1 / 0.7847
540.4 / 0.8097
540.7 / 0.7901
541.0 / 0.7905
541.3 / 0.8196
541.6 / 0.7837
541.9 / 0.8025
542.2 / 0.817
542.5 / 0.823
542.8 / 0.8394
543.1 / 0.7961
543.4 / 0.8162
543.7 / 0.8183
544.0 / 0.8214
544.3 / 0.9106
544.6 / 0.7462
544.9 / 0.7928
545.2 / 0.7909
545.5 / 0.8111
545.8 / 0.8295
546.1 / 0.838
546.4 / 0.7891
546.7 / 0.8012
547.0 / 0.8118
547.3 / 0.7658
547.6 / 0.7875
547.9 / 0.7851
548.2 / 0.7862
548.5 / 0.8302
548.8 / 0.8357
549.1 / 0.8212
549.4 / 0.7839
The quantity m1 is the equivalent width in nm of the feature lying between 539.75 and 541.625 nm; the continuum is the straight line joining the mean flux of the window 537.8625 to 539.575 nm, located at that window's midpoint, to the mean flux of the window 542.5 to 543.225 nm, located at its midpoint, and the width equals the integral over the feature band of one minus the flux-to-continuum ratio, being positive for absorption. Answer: 0.067 nm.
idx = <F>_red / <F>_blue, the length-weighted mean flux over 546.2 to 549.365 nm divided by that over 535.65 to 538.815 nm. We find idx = 0.93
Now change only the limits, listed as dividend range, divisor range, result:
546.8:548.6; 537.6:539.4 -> 0.96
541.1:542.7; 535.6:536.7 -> 0.90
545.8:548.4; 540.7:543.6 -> 0.99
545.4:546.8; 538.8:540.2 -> 1.05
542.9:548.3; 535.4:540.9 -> 0.96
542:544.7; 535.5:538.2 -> 0.94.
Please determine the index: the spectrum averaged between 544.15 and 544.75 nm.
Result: 0.828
